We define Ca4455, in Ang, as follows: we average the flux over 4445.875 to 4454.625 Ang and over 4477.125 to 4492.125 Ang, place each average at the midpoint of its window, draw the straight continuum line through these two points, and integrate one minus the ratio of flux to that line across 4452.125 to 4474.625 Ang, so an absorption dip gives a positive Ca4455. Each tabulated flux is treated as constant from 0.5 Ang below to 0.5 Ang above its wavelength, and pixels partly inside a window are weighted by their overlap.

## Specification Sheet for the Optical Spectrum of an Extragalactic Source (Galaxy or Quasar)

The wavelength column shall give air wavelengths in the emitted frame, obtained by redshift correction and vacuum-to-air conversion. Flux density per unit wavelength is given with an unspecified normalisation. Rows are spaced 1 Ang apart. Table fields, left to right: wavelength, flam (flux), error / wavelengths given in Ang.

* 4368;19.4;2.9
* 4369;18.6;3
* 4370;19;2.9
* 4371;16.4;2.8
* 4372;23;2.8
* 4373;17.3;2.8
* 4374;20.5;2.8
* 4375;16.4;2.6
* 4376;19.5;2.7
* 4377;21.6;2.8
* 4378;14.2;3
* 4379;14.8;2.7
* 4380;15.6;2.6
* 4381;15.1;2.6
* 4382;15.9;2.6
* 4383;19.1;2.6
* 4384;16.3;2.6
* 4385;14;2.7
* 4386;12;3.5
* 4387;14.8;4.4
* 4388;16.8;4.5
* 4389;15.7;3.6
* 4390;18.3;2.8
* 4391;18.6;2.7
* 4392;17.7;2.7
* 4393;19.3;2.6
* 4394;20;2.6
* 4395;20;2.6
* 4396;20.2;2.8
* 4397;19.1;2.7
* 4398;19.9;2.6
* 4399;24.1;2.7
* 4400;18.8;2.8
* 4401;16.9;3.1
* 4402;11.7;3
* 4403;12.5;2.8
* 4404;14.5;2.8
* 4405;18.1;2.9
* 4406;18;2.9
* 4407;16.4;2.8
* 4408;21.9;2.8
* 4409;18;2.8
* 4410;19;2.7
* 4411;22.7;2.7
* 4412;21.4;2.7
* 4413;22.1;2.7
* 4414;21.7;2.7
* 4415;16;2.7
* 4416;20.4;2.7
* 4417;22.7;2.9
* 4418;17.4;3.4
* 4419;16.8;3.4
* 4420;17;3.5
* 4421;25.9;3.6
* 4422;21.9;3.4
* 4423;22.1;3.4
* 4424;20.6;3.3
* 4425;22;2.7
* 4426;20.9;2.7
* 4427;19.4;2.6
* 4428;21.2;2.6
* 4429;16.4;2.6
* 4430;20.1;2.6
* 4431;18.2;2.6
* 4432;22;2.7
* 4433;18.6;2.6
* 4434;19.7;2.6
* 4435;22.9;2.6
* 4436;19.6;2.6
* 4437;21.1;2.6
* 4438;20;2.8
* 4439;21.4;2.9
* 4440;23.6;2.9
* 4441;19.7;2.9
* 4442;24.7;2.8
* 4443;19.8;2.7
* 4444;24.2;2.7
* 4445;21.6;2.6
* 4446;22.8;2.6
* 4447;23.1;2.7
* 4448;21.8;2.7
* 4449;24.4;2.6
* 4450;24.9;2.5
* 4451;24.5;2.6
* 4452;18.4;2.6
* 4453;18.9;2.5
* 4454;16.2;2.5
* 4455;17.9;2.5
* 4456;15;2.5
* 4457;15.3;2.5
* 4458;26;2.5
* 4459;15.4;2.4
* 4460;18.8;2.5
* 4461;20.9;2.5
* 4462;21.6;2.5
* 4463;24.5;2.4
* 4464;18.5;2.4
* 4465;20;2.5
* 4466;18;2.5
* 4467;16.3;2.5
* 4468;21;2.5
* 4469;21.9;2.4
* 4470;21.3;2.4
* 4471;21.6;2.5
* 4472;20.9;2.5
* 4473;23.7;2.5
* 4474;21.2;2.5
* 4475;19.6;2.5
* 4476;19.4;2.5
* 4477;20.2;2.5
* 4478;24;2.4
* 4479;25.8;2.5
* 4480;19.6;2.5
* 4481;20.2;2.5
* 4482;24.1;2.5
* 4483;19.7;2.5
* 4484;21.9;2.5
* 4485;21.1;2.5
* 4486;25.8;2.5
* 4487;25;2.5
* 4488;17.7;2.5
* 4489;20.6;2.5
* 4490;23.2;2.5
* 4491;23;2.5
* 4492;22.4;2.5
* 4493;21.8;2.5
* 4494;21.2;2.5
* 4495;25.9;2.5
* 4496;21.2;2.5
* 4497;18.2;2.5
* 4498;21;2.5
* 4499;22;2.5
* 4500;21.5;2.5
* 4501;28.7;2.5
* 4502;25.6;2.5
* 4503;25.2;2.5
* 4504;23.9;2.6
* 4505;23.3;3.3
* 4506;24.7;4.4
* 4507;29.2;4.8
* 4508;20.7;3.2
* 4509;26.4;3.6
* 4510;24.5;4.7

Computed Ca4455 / 2.14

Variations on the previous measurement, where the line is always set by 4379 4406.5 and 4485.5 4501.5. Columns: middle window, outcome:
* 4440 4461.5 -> -0.6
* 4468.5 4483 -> -0.1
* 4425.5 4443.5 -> -1.1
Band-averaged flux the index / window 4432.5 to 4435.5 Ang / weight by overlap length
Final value 20.4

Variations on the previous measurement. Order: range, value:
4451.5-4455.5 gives 17.8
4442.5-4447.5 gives 22.3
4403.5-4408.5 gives 17.8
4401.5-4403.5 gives 12.1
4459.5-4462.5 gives 20.4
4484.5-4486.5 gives 23.5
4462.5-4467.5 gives 19.5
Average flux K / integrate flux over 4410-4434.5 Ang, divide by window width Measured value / 20.3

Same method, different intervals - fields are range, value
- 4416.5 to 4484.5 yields 20.7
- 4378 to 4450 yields 19.3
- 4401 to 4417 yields 18.4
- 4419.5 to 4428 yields 21.2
